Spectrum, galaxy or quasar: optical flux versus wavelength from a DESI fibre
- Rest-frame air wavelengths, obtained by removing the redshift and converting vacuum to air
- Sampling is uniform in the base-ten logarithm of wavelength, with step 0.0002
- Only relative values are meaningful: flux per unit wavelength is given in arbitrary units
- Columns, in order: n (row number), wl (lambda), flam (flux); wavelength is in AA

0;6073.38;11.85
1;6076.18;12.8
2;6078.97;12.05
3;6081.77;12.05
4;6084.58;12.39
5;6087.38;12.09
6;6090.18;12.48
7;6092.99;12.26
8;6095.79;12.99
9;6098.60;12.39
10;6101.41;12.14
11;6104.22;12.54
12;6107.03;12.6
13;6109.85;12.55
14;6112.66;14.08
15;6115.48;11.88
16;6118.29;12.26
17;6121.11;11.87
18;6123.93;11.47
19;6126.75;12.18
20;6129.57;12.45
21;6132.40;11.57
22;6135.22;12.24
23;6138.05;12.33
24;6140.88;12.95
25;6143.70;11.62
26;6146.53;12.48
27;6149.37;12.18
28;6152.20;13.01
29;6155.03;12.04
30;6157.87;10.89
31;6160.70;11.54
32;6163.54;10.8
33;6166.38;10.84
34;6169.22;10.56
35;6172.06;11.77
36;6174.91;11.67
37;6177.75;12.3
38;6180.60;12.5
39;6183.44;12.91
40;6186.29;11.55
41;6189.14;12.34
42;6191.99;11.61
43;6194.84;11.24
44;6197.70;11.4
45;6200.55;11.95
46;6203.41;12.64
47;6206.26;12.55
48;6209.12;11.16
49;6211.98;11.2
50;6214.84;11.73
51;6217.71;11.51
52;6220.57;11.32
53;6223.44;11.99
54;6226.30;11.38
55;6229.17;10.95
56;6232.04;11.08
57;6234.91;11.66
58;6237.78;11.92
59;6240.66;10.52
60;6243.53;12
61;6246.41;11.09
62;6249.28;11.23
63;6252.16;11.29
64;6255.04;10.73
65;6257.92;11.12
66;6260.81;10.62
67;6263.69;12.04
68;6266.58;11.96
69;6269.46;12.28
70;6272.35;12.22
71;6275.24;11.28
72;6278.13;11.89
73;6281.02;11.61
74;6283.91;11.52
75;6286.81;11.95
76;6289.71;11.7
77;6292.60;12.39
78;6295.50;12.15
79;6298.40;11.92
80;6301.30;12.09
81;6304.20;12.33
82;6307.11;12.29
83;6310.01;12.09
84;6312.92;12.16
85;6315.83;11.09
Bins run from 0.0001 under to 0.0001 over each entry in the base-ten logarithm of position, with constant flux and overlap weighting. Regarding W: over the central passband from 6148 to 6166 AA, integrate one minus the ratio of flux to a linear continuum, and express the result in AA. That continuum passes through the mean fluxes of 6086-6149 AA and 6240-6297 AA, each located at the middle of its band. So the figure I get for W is 0.7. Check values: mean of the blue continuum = 12.3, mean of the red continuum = 11.6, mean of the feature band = 11.7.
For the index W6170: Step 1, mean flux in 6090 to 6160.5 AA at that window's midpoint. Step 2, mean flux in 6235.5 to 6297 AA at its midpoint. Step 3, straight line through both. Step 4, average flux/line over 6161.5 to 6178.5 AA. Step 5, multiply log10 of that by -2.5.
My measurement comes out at 0.07 mag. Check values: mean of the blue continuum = 12.3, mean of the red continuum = 11.6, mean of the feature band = 11.3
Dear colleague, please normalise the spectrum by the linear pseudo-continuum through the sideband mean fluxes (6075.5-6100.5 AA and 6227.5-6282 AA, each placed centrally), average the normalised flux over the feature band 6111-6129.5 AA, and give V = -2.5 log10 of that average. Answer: -0.01 mag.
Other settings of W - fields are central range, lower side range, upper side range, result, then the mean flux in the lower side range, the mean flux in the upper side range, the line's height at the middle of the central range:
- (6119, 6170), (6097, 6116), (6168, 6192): 1.7 AA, 12.6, 11.9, 12.3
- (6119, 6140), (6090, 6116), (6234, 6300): 0.7 AA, 12.6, 11.6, 12.5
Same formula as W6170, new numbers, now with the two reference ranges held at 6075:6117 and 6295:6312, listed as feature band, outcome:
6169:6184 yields 0.03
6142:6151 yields 0.02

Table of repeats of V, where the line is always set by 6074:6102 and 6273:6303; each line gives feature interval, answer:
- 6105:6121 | -0.03 mag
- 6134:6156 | -0.01 mag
